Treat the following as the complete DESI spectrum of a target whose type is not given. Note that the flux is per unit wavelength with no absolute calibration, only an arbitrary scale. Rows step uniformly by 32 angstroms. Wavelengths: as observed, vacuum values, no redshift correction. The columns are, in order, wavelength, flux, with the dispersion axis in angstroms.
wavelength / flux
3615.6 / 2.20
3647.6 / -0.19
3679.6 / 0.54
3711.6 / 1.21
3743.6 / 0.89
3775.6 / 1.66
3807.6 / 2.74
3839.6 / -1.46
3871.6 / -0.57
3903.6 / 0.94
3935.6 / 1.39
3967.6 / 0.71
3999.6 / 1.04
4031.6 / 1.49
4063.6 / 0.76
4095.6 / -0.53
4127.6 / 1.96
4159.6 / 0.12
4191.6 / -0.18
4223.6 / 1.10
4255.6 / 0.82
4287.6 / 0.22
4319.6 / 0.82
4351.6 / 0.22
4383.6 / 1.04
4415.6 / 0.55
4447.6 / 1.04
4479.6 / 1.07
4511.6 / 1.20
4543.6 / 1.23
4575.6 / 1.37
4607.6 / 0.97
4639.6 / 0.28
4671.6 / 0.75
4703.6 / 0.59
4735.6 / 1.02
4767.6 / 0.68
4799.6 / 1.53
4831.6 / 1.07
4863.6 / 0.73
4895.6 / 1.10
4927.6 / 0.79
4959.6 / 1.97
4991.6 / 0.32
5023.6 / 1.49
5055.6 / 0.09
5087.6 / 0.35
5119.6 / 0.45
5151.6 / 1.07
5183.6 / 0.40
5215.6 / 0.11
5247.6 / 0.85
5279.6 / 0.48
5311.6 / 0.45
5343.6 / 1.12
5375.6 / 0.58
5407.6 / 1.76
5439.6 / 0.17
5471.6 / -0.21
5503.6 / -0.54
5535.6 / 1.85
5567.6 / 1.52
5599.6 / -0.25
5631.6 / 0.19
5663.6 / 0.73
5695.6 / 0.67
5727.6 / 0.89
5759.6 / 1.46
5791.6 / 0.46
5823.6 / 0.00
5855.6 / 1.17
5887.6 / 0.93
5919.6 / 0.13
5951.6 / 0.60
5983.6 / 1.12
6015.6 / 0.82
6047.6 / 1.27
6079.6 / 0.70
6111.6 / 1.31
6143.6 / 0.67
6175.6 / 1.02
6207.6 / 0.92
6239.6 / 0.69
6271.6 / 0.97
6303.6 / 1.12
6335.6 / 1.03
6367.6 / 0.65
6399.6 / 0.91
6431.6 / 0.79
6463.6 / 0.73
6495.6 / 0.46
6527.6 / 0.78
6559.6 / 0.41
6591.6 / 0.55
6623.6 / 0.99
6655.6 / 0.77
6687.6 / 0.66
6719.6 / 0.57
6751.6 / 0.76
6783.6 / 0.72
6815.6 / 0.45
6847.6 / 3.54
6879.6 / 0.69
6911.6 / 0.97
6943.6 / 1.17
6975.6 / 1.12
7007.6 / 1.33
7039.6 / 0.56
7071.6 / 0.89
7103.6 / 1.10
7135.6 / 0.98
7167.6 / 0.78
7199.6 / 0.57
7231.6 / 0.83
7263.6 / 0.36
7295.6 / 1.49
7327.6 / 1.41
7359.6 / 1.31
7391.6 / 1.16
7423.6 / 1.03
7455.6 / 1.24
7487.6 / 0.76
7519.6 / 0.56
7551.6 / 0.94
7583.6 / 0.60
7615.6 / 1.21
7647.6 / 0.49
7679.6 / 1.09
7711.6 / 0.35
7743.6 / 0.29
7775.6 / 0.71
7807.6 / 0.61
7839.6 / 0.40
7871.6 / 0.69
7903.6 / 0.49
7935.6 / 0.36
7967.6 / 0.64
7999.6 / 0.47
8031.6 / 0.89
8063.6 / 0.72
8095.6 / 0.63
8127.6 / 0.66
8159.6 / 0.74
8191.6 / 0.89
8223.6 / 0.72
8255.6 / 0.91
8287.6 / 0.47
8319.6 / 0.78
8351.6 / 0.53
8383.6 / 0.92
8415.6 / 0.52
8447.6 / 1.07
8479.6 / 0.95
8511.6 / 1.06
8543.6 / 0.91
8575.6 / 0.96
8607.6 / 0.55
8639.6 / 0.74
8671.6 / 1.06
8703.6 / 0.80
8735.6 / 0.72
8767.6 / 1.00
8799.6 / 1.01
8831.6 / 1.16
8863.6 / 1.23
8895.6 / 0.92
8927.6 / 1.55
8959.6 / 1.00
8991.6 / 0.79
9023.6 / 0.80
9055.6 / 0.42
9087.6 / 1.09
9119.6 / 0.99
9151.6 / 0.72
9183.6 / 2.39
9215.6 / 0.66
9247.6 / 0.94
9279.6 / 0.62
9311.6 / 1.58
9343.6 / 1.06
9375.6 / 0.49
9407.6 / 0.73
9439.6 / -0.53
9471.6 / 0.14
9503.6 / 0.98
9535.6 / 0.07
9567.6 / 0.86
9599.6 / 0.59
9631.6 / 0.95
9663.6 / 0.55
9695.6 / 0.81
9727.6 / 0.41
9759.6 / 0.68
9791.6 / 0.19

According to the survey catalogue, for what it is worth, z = 0.835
